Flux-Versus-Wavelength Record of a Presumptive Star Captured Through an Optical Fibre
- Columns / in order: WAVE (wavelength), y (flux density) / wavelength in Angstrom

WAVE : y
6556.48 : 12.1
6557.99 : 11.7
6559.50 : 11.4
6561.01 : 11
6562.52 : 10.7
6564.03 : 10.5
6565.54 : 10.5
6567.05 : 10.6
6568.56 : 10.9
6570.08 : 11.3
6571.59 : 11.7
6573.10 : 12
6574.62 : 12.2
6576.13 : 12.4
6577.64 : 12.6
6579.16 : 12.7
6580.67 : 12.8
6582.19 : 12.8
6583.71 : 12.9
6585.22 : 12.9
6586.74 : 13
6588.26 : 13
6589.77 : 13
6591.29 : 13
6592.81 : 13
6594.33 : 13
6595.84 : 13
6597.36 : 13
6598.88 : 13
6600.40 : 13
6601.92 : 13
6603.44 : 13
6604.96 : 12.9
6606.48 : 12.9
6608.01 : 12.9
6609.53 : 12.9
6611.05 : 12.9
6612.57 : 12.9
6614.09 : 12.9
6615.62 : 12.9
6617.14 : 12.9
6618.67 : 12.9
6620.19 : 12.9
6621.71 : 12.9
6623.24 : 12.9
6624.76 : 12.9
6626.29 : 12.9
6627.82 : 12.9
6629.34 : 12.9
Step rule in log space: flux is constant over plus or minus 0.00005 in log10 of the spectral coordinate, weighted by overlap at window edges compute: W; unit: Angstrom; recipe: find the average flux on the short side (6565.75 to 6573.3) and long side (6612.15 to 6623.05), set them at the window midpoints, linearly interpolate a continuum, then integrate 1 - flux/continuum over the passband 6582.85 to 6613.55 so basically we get -1.9 Angstrom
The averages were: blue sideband 11.2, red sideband 12.9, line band 13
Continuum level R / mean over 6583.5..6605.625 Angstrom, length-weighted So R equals 13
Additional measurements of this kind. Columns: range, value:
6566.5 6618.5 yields 12.7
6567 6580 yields 11.9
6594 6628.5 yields 12.9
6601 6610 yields 12.9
